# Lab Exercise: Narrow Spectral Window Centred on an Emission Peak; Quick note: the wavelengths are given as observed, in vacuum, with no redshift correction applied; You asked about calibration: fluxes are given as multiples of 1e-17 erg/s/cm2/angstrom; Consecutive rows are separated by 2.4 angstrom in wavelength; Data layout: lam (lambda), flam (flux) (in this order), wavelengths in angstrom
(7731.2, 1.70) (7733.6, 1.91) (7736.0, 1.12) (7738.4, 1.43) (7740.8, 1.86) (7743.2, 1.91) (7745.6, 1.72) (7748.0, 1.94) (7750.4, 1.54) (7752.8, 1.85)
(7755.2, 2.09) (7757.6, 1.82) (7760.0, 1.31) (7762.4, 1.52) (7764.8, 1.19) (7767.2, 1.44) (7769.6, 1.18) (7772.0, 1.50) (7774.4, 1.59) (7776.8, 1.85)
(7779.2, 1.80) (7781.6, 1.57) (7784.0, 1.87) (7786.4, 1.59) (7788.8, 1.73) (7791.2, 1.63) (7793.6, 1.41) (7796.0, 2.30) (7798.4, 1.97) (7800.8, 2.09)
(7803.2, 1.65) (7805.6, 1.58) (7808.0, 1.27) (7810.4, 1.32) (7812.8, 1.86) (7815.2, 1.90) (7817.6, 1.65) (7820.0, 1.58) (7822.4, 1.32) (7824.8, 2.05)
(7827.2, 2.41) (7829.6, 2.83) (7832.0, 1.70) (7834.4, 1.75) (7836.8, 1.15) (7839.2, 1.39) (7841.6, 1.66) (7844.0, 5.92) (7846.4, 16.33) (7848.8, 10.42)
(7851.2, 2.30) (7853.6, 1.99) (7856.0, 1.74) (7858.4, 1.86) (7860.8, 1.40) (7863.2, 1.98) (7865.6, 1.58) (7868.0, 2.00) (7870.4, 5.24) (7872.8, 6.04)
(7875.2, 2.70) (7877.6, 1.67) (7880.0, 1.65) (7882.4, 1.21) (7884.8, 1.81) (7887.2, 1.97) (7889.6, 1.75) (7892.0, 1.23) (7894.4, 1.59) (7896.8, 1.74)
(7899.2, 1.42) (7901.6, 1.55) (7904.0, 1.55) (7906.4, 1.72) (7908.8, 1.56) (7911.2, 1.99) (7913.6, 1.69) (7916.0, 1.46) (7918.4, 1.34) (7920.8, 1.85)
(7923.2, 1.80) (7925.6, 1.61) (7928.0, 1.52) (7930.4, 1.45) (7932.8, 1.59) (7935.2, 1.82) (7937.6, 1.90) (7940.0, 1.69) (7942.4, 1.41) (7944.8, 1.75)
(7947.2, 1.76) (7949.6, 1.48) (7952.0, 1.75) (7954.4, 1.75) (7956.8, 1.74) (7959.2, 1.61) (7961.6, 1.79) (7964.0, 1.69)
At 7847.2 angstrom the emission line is Halpha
